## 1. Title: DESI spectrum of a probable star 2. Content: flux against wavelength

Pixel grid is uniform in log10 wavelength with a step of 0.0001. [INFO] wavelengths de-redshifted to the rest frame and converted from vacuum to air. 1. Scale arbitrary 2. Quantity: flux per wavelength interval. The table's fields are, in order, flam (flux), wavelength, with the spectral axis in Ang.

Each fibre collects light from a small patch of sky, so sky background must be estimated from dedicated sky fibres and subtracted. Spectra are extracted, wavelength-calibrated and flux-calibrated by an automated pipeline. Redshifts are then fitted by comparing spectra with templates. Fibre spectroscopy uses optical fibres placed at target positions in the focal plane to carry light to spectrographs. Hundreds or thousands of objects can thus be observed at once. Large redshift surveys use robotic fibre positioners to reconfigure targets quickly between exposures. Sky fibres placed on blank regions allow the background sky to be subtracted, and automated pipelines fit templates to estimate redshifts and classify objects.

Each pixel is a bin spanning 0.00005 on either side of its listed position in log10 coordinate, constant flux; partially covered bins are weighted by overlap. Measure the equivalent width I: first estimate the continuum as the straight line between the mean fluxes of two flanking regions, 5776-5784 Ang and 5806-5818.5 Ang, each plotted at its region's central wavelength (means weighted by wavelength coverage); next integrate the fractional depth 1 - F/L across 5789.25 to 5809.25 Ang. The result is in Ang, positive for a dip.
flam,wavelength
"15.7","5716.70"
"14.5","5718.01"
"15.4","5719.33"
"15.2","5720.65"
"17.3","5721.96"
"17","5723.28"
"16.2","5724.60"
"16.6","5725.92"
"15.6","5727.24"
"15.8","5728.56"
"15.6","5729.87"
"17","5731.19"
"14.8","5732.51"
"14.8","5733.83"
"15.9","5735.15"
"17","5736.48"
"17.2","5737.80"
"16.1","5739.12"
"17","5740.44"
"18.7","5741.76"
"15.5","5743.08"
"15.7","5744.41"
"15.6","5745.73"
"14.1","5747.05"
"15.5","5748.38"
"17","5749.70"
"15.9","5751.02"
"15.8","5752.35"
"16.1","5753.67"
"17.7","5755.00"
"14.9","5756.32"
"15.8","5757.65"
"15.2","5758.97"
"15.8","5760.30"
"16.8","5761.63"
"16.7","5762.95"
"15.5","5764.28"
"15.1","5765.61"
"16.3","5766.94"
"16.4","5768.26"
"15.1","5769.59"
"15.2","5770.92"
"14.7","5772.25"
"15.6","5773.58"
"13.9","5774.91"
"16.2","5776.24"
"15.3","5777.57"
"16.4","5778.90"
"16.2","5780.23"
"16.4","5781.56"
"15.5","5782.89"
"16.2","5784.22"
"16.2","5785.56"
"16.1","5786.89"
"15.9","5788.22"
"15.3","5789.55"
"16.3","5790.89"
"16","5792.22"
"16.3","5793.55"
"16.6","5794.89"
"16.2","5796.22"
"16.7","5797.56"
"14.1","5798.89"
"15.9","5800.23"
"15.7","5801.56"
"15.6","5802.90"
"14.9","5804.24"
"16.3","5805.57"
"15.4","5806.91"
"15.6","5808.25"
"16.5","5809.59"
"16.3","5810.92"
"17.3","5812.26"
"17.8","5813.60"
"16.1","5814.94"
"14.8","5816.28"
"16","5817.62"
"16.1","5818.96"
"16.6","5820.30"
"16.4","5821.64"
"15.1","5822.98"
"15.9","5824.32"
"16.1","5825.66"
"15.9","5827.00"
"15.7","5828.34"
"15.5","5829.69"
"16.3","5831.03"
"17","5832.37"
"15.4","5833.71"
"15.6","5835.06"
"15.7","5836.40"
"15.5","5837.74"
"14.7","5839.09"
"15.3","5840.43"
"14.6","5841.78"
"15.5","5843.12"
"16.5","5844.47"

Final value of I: 0.38 Ang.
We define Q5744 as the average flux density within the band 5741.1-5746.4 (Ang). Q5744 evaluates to 16.4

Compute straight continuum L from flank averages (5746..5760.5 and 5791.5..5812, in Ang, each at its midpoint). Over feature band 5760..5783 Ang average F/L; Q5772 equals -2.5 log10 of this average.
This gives 0.01 mag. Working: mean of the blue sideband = 15.8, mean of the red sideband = 15.9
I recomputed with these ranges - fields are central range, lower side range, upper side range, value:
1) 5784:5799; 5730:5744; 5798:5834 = 0.0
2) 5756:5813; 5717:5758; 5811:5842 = 0.5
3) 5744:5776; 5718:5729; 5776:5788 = 0.7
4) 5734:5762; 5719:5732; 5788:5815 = 0.0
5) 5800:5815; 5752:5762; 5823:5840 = -0.3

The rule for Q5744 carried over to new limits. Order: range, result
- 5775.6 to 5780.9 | 16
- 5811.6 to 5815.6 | 17.1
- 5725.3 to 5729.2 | 16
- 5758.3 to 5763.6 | 16.1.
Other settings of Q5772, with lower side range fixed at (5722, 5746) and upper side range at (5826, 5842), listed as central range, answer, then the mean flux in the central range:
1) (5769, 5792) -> 0.02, 15.7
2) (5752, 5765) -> 0.01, 16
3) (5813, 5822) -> -0.03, 16.2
